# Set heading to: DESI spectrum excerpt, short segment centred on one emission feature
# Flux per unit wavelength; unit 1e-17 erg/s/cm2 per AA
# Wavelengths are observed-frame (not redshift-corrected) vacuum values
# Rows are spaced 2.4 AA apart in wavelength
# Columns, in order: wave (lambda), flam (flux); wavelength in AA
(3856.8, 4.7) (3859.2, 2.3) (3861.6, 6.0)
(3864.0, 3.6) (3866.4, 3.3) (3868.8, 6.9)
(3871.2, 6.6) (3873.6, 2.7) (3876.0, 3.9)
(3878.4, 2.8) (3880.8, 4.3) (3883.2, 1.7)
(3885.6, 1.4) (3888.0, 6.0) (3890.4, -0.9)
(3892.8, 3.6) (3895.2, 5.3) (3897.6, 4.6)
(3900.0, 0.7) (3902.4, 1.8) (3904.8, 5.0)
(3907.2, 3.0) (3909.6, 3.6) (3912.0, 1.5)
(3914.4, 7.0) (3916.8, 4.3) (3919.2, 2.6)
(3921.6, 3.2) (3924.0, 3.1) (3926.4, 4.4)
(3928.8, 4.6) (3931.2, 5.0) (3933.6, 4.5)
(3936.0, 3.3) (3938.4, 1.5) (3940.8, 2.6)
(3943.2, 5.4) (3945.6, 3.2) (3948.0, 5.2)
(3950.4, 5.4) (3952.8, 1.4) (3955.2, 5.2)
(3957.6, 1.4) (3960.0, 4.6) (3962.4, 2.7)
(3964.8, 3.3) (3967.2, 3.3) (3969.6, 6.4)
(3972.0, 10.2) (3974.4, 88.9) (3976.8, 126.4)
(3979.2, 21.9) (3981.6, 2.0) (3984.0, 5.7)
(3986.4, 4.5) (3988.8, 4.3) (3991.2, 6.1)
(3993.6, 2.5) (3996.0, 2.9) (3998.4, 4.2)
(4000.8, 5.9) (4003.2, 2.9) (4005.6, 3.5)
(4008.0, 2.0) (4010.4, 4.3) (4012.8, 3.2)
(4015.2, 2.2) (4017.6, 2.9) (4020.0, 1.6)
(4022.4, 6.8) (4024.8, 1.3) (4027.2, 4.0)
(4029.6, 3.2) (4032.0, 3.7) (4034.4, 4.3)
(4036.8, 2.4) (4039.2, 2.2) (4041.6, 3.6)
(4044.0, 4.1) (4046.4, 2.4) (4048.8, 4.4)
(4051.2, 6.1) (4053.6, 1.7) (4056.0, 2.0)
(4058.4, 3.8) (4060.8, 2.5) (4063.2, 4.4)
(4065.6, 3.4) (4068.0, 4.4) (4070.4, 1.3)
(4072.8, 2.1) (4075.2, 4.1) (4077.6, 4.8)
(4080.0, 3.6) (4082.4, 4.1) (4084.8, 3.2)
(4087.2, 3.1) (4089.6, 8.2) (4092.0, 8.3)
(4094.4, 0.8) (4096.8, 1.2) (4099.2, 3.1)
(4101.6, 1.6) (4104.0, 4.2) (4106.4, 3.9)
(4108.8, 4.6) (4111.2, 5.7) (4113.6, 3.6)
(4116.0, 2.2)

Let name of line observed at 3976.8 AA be [O II]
